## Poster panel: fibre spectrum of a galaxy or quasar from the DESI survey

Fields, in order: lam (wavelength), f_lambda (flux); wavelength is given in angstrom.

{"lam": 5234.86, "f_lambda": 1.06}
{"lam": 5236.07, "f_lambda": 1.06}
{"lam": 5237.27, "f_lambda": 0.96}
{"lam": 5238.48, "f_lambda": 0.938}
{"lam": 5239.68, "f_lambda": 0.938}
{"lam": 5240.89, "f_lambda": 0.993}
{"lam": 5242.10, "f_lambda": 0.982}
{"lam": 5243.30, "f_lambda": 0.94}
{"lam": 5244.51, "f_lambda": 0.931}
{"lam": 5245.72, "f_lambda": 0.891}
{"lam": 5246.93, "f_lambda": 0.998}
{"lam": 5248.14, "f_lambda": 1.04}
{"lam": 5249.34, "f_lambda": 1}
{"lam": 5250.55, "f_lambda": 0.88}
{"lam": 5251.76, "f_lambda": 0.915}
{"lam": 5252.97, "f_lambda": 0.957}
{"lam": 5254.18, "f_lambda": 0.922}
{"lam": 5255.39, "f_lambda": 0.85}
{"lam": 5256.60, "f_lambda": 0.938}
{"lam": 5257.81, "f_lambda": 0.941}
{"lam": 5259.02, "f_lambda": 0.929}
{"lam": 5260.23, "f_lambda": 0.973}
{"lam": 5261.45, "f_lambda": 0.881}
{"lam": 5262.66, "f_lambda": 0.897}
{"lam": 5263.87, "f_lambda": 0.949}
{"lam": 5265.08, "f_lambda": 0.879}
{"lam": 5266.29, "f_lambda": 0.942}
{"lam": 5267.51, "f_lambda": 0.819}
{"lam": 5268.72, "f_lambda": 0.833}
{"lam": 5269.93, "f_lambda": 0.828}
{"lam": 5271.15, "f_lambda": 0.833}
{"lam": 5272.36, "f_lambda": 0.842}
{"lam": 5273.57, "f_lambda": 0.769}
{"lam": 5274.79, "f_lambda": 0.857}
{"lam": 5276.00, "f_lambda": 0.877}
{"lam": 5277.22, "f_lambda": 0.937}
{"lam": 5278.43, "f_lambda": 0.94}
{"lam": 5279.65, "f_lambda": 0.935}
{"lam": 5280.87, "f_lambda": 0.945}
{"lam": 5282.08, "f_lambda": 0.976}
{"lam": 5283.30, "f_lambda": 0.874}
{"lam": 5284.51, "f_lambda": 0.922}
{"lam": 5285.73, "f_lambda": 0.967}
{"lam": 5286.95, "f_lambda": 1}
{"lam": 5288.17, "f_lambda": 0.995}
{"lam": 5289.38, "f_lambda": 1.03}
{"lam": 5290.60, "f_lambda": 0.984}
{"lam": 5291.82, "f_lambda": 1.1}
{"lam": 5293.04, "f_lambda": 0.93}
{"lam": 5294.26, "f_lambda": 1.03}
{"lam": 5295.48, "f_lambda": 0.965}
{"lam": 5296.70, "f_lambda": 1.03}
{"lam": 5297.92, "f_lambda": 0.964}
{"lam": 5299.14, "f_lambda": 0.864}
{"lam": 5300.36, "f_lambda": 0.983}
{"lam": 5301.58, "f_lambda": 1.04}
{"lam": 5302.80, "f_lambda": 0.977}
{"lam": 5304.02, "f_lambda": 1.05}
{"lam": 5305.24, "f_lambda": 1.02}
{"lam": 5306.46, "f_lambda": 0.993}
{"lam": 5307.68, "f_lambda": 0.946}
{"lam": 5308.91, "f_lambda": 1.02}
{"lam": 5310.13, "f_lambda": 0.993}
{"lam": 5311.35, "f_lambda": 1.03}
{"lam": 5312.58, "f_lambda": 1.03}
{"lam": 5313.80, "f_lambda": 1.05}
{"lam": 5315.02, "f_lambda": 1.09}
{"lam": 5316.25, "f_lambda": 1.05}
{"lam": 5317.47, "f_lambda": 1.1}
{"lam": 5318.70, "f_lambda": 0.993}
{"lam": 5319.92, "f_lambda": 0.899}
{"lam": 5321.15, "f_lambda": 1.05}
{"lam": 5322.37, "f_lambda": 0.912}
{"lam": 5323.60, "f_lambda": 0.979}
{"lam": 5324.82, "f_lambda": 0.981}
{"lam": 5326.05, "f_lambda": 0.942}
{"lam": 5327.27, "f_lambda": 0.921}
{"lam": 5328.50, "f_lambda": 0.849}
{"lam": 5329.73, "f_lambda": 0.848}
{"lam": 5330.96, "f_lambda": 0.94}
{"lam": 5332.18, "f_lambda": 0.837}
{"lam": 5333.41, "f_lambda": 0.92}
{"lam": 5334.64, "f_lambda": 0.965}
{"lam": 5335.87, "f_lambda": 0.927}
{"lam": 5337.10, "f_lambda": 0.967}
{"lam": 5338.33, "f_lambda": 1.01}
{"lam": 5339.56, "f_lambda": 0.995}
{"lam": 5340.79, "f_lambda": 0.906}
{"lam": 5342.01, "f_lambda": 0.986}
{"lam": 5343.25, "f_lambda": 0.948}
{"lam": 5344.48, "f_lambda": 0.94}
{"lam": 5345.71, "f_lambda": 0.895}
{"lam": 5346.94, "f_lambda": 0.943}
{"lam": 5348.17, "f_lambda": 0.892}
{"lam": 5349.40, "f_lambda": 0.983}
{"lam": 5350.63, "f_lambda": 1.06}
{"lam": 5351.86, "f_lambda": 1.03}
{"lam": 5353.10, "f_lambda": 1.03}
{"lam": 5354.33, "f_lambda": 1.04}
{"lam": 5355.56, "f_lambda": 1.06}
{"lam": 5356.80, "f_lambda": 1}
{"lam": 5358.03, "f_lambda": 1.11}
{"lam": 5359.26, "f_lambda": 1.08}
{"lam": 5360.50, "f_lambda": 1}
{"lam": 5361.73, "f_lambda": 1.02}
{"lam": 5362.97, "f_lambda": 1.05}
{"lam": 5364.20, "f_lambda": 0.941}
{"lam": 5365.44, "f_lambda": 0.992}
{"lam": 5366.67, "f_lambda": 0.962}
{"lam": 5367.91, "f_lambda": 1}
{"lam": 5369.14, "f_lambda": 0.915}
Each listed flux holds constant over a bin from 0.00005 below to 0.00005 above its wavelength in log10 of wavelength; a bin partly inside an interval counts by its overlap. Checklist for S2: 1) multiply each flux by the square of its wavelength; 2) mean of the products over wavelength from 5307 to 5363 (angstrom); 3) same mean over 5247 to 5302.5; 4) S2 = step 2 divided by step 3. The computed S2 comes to 1.08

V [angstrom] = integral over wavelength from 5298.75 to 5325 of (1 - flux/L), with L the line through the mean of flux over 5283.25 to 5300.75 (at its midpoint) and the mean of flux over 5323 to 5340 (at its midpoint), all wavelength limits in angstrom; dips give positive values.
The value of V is -1.31 angstrom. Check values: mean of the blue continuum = 0.979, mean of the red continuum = 0.934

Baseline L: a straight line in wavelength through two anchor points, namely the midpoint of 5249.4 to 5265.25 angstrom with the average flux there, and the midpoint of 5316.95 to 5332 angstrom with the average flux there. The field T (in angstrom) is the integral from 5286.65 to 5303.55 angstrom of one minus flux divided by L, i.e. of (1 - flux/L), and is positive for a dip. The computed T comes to -1.04 angstrom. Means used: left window 0.92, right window 0.947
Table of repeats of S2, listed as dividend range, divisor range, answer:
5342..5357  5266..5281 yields 1.16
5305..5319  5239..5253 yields 1.10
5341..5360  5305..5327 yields 1.01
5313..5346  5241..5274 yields 1.08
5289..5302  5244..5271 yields 1.10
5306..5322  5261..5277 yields 1.20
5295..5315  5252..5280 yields 1.14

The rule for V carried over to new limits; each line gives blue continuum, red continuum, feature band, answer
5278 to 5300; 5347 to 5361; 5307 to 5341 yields 0.94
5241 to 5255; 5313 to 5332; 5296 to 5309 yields -0.30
